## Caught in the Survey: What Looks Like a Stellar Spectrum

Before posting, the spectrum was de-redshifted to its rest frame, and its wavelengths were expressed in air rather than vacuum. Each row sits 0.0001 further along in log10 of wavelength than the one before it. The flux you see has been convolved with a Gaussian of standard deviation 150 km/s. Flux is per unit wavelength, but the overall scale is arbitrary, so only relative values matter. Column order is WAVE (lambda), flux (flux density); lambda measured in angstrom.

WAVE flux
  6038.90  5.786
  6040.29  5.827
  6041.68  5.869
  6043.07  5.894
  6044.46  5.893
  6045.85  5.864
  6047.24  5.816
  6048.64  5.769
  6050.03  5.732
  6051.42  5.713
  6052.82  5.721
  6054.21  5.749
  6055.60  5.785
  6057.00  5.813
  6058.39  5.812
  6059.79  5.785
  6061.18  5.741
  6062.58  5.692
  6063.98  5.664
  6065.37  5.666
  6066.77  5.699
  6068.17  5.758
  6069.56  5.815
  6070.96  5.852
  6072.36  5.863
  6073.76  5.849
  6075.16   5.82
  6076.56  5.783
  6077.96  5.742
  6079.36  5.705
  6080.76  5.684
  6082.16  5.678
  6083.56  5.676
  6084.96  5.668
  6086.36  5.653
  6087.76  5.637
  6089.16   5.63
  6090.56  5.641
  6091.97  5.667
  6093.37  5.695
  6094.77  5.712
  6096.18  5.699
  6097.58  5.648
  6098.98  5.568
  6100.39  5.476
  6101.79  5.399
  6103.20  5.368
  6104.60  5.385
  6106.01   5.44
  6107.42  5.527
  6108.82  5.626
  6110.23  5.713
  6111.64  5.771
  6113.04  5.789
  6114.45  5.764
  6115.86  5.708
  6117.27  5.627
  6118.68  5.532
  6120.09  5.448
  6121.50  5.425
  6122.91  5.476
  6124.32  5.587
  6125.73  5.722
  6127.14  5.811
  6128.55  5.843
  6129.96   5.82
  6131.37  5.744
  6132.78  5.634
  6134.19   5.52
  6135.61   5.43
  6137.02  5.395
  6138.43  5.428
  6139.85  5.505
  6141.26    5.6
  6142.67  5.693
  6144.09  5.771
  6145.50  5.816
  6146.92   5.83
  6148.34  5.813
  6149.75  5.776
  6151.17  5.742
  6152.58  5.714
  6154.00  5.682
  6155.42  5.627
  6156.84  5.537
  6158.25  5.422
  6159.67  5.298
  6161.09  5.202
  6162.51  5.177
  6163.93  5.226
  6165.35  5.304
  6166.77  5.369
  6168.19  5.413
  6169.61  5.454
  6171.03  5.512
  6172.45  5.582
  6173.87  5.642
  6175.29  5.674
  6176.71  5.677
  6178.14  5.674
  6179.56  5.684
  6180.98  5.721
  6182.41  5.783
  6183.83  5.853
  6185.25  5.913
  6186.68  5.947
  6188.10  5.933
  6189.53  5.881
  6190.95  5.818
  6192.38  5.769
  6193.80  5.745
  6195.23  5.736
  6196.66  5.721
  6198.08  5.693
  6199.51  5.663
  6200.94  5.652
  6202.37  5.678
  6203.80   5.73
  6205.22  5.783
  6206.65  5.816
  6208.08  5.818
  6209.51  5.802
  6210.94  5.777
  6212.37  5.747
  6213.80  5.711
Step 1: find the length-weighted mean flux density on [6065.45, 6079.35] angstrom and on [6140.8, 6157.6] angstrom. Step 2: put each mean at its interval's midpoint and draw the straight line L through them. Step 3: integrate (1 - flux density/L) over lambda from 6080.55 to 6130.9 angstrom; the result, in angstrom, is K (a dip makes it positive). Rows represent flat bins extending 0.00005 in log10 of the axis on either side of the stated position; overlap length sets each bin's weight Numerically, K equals 1.14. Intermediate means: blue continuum 5.78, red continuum 5.72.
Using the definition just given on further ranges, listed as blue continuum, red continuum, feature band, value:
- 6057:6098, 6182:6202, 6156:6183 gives 1.3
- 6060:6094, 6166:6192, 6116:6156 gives 0.4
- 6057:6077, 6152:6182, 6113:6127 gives 0.1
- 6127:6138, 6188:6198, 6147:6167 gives 0.7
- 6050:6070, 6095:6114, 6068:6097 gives -0.3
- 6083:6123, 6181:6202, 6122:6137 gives 0.0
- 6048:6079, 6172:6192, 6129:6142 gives 0.4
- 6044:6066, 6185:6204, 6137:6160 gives 0.5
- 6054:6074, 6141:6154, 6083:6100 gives 0.3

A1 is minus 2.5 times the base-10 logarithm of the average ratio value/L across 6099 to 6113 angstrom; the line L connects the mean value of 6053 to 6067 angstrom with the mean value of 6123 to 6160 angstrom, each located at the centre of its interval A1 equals 0.03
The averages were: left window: 5.74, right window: 5.65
